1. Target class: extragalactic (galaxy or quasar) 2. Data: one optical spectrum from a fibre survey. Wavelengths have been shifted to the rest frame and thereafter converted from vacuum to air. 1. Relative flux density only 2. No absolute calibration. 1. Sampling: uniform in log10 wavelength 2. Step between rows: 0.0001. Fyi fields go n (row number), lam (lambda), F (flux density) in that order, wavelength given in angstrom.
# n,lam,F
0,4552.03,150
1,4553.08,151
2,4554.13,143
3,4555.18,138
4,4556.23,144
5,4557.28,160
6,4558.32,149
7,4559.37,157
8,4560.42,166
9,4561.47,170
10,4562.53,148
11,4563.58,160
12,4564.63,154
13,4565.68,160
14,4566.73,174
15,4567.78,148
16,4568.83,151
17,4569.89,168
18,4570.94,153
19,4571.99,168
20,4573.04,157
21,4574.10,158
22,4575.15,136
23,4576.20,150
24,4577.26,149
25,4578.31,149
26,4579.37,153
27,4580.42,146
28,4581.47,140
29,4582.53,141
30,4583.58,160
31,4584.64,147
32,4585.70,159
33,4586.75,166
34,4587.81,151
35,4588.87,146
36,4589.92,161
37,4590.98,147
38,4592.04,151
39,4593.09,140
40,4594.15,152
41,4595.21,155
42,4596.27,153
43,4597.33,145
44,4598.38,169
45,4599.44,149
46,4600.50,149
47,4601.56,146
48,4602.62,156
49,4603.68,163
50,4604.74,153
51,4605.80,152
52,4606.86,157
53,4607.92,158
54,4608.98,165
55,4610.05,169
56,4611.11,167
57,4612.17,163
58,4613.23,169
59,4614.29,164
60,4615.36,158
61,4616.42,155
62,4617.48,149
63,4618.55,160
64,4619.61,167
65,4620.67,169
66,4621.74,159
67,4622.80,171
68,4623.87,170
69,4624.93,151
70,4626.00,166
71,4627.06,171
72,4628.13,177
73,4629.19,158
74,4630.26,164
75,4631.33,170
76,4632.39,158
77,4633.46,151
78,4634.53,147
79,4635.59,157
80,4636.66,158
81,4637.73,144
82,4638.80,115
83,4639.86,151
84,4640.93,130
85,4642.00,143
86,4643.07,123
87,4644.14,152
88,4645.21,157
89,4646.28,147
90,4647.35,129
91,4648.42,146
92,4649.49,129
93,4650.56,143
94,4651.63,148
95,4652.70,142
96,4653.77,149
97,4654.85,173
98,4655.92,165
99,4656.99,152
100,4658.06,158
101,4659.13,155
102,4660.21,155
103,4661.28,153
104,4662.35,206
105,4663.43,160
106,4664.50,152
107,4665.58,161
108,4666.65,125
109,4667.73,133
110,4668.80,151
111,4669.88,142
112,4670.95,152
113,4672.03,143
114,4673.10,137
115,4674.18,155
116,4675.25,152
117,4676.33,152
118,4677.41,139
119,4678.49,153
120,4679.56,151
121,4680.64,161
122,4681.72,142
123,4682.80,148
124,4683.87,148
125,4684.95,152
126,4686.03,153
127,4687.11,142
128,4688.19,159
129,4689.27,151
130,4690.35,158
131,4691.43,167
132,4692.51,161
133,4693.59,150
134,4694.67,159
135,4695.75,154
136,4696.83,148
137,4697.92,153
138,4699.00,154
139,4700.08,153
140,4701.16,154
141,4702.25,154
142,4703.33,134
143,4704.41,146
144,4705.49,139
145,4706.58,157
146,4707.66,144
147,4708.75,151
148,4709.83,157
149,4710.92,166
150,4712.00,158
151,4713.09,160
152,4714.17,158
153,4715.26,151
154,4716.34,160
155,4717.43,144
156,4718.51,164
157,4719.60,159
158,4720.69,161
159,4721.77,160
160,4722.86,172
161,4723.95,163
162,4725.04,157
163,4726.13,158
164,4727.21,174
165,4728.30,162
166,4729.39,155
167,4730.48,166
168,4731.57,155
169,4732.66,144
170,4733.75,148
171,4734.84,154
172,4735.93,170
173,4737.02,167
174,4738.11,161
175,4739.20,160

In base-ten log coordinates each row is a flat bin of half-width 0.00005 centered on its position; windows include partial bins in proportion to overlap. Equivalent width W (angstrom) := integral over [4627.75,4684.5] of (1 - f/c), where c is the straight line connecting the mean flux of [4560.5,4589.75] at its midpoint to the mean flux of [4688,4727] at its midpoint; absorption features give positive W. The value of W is 1.8 angstrom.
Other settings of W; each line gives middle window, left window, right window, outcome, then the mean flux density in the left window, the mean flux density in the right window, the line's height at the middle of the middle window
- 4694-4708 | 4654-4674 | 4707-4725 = 0.61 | 154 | 158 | 157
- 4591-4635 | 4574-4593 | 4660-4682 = -2.41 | 150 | 151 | 151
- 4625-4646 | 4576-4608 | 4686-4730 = 0.17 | 152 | 156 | 153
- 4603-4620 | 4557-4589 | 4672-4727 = -0.67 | 155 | 154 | 154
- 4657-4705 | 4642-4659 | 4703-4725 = -0.19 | 148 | 155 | 151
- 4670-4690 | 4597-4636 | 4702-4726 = 0.97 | 160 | 155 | 157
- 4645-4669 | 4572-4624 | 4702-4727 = 0.61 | 156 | 156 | 156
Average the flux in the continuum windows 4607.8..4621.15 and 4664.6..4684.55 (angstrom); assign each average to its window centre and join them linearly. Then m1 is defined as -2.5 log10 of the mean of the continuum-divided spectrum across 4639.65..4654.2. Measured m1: 0.09 mag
